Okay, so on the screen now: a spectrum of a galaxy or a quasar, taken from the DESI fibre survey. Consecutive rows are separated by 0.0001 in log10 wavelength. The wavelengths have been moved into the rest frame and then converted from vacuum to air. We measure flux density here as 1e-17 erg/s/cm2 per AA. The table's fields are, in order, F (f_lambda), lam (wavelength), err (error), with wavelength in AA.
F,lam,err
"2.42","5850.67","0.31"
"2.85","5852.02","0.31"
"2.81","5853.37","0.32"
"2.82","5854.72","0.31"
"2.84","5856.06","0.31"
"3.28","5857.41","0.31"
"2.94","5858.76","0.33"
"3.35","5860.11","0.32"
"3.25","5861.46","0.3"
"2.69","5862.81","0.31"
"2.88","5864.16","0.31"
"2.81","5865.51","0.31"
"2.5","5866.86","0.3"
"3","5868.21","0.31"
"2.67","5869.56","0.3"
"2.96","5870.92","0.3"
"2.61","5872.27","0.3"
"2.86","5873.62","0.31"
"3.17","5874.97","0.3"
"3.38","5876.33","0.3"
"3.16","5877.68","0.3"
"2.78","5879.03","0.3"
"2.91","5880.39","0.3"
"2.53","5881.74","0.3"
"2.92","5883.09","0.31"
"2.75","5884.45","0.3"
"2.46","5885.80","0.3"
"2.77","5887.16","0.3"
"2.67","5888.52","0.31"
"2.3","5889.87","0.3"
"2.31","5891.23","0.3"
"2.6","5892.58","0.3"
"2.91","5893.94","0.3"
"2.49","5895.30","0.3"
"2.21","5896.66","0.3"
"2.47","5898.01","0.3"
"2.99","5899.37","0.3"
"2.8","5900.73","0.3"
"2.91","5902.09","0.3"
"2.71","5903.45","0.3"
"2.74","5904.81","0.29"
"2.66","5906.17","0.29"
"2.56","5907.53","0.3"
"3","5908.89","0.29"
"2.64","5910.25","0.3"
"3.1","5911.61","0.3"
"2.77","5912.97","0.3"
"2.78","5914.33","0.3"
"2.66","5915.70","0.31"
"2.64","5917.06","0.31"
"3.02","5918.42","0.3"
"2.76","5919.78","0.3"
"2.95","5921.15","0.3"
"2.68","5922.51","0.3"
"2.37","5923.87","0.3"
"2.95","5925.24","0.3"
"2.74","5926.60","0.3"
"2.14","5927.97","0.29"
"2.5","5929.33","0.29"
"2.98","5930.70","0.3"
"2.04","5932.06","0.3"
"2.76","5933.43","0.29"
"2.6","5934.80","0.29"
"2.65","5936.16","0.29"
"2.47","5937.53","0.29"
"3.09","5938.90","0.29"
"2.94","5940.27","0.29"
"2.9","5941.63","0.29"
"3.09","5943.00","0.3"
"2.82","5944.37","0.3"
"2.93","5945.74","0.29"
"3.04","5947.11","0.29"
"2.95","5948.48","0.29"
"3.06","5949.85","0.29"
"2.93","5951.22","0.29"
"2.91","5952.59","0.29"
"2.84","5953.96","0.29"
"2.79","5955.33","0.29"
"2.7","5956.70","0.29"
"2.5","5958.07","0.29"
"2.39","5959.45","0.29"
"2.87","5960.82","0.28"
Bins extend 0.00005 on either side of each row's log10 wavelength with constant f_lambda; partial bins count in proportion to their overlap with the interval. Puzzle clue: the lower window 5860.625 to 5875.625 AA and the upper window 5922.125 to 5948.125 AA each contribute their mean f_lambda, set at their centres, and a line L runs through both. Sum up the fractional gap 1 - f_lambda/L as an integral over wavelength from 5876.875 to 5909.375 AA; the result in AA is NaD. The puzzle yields 1.3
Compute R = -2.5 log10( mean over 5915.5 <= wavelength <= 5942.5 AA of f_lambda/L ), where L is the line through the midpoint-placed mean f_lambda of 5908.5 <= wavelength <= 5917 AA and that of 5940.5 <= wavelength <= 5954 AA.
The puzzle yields 0.07 mag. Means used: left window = 2.81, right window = 2.95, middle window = 2.7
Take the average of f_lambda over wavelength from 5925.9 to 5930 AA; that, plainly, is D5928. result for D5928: 2.47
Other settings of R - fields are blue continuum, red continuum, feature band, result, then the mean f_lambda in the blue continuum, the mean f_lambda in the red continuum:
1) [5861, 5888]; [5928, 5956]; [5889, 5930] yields 0.06 mag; 2.85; 2.8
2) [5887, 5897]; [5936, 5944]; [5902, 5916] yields -0.05 mag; 2.53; 2.87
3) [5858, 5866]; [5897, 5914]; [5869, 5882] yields 0.00 mag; 2.99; 2.77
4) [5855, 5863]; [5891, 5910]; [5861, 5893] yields 0.04 mag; 3.07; 2.68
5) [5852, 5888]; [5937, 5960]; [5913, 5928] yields 0.05 mag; 2.89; 2.85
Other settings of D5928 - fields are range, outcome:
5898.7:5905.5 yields 2.83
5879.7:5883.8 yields 2.78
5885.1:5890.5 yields 2.55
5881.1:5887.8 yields 2.69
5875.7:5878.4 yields 3.27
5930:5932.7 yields 2.52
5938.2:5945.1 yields 2.97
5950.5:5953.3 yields 2.92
